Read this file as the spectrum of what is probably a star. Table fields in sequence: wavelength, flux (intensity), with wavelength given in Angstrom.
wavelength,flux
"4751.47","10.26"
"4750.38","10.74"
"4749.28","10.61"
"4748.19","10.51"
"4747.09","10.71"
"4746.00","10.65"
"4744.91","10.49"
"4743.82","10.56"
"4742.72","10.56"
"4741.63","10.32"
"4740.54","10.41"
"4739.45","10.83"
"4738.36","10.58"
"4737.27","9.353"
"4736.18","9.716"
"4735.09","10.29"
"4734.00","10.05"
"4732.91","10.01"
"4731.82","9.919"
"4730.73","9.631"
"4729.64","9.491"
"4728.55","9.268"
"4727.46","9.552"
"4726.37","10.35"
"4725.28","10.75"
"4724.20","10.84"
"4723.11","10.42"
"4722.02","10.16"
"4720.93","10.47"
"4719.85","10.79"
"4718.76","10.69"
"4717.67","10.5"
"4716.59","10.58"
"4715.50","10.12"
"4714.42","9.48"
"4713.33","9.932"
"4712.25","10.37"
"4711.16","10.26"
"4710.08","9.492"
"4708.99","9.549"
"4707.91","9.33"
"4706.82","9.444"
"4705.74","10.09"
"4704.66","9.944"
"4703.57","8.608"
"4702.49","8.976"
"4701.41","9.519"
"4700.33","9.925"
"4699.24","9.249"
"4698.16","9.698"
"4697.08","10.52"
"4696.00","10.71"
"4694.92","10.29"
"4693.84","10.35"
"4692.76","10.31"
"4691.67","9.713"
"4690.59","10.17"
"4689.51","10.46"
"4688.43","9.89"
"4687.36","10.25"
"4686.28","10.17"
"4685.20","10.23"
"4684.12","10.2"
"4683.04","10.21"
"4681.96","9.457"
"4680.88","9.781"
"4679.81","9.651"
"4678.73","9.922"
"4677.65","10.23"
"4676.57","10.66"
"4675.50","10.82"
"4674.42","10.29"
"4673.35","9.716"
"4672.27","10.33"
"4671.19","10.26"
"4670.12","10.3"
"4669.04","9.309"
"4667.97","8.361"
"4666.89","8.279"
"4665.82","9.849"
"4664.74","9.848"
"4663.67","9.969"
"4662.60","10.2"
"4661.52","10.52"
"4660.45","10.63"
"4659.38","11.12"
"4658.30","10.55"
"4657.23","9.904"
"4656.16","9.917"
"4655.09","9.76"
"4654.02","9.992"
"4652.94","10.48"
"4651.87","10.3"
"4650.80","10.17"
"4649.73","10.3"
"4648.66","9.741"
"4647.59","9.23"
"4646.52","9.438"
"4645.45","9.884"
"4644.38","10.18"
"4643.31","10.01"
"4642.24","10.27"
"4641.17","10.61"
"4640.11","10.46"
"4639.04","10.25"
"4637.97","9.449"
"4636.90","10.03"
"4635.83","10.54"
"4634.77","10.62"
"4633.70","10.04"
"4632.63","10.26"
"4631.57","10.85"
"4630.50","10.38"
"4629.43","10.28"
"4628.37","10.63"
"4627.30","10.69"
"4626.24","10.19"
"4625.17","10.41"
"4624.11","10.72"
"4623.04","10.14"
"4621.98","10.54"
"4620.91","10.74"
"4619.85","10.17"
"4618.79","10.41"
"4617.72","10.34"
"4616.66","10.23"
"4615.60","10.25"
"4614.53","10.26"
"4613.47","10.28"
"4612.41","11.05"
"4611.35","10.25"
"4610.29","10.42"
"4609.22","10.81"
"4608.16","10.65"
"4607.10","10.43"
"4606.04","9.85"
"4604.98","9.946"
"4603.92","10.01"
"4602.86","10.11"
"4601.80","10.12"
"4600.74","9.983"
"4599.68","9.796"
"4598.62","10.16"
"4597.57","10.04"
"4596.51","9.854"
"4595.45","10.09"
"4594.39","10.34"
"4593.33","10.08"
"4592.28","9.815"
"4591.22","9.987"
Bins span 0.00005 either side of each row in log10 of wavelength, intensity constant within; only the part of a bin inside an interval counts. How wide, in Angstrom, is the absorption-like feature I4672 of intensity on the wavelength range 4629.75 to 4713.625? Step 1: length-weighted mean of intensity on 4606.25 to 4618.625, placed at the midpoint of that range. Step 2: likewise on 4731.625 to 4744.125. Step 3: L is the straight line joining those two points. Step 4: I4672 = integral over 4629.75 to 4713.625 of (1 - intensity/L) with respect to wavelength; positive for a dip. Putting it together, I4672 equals 2.6 Angstrom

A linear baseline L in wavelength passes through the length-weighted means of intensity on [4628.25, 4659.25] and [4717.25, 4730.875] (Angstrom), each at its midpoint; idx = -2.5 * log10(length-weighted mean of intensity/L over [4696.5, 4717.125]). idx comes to 0.05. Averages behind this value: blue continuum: 10.2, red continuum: 10.2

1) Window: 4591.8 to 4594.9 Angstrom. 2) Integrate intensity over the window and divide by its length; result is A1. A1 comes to 10.1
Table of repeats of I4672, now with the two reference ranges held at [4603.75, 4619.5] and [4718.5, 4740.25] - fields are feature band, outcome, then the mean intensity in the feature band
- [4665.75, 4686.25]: 0.7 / 9.89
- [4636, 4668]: 0.8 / 10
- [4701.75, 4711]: 0.7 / 9.47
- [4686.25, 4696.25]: 0.0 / 10.2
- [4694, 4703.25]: 0.3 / 9.86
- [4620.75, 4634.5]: -0.2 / 10.4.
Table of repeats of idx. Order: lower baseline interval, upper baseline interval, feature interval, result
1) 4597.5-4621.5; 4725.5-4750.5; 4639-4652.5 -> 0.02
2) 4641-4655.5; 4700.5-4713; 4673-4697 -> -0.04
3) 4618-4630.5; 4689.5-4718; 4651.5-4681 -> 0.01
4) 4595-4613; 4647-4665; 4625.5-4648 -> 0.00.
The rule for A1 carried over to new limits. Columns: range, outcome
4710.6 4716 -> 10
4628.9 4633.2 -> 10.4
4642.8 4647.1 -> 9.87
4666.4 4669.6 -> 8.65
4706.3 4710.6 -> 9.44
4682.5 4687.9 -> 10.2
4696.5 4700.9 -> 9.85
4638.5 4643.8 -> 10.3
